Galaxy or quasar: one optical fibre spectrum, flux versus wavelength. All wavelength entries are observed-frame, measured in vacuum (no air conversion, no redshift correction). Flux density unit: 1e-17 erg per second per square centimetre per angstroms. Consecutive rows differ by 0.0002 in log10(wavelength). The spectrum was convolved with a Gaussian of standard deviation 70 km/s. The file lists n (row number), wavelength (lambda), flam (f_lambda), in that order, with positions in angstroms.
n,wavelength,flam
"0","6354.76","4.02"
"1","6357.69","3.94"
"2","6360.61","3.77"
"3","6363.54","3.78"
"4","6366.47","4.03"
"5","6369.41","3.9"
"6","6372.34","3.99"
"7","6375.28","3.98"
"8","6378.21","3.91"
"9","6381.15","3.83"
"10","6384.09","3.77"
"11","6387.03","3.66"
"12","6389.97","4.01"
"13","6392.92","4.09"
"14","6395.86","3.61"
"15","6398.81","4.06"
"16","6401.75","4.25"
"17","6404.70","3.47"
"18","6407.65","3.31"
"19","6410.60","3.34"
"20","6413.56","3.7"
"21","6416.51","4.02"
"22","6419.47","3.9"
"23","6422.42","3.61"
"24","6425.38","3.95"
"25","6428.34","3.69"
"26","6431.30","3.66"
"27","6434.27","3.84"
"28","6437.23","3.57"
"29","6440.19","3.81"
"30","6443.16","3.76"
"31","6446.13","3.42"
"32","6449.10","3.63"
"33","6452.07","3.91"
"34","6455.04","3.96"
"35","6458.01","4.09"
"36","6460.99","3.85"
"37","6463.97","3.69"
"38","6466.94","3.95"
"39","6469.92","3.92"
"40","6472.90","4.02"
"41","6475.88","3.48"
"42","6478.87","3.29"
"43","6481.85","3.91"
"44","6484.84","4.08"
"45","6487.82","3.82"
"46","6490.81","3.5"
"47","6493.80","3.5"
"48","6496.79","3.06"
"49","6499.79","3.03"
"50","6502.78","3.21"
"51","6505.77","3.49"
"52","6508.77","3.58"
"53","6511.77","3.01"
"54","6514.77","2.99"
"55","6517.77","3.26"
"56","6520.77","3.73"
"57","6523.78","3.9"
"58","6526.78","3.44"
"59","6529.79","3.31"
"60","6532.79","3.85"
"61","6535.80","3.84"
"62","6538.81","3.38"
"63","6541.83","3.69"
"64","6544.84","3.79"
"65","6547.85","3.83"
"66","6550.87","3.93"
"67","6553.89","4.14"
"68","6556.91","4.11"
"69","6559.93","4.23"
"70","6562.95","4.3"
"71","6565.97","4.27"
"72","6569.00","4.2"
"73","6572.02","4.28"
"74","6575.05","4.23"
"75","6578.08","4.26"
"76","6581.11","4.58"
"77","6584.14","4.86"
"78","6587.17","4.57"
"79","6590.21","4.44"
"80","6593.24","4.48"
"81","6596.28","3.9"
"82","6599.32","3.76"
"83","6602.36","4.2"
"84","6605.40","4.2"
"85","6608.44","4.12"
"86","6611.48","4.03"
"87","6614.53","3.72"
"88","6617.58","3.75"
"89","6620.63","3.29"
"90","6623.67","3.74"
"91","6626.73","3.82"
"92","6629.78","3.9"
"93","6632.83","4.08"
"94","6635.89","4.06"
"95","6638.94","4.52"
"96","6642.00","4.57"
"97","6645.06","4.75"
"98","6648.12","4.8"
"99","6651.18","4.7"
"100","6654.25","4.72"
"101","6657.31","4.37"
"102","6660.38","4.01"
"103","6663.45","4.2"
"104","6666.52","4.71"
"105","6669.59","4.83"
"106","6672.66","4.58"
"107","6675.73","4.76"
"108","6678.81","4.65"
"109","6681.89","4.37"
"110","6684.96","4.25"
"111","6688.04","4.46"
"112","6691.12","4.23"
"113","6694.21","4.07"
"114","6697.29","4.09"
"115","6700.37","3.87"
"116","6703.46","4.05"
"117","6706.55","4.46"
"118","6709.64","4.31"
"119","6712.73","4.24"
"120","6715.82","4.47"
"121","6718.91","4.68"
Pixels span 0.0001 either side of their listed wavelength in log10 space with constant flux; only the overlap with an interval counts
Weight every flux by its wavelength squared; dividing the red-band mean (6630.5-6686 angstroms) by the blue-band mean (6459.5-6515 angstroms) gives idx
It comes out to 1.33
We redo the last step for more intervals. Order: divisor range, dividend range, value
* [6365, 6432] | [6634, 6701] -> 1.26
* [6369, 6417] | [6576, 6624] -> 1.15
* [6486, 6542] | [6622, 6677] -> 1.33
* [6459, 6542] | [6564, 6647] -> 1.21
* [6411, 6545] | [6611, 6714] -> 1.24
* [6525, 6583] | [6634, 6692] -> 1.17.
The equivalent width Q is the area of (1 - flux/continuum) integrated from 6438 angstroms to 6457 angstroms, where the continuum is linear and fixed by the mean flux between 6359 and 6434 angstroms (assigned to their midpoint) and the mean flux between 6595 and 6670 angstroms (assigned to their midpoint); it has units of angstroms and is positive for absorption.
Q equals 0.69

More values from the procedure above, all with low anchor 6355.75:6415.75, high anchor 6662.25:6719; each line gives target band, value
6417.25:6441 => 0.9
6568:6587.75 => -1.2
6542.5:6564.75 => 0.5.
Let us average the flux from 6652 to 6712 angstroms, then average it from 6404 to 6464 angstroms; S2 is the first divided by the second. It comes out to 1.17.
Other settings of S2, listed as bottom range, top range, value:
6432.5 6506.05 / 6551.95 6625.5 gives 1.13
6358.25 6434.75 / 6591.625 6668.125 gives 1.10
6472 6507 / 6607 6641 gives 1.11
